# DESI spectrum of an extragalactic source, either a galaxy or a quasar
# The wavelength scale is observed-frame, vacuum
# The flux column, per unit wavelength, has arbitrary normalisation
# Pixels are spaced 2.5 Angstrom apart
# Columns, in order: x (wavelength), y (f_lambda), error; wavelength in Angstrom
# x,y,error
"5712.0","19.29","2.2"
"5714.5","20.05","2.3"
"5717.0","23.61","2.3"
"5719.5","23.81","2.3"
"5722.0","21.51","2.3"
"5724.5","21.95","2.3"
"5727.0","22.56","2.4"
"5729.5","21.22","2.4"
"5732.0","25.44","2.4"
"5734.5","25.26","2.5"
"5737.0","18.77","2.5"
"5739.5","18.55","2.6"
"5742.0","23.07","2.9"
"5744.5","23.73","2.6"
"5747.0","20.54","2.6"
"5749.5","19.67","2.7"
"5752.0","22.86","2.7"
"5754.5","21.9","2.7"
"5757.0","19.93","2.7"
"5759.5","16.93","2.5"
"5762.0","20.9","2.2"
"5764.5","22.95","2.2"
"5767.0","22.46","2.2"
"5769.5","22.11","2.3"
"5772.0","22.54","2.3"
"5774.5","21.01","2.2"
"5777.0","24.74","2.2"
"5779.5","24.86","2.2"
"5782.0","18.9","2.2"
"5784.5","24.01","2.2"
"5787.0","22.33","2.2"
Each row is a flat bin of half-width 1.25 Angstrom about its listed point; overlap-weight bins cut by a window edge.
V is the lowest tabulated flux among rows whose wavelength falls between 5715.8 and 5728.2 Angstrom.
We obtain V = 21.51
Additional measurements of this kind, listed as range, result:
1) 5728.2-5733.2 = 21.22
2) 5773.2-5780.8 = 21.01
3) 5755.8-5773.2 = 16.93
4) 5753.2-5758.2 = 19.93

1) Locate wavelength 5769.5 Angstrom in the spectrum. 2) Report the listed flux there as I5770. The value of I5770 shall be 22.11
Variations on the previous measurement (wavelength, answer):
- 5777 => 24.74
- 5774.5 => 21.01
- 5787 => 22.33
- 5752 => 22.86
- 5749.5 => 19.67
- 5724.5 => 21.95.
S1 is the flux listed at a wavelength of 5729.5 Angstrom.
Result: 21.22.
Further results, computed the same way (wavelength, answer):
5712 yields 19.29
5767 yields 22.46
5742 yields 23.07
